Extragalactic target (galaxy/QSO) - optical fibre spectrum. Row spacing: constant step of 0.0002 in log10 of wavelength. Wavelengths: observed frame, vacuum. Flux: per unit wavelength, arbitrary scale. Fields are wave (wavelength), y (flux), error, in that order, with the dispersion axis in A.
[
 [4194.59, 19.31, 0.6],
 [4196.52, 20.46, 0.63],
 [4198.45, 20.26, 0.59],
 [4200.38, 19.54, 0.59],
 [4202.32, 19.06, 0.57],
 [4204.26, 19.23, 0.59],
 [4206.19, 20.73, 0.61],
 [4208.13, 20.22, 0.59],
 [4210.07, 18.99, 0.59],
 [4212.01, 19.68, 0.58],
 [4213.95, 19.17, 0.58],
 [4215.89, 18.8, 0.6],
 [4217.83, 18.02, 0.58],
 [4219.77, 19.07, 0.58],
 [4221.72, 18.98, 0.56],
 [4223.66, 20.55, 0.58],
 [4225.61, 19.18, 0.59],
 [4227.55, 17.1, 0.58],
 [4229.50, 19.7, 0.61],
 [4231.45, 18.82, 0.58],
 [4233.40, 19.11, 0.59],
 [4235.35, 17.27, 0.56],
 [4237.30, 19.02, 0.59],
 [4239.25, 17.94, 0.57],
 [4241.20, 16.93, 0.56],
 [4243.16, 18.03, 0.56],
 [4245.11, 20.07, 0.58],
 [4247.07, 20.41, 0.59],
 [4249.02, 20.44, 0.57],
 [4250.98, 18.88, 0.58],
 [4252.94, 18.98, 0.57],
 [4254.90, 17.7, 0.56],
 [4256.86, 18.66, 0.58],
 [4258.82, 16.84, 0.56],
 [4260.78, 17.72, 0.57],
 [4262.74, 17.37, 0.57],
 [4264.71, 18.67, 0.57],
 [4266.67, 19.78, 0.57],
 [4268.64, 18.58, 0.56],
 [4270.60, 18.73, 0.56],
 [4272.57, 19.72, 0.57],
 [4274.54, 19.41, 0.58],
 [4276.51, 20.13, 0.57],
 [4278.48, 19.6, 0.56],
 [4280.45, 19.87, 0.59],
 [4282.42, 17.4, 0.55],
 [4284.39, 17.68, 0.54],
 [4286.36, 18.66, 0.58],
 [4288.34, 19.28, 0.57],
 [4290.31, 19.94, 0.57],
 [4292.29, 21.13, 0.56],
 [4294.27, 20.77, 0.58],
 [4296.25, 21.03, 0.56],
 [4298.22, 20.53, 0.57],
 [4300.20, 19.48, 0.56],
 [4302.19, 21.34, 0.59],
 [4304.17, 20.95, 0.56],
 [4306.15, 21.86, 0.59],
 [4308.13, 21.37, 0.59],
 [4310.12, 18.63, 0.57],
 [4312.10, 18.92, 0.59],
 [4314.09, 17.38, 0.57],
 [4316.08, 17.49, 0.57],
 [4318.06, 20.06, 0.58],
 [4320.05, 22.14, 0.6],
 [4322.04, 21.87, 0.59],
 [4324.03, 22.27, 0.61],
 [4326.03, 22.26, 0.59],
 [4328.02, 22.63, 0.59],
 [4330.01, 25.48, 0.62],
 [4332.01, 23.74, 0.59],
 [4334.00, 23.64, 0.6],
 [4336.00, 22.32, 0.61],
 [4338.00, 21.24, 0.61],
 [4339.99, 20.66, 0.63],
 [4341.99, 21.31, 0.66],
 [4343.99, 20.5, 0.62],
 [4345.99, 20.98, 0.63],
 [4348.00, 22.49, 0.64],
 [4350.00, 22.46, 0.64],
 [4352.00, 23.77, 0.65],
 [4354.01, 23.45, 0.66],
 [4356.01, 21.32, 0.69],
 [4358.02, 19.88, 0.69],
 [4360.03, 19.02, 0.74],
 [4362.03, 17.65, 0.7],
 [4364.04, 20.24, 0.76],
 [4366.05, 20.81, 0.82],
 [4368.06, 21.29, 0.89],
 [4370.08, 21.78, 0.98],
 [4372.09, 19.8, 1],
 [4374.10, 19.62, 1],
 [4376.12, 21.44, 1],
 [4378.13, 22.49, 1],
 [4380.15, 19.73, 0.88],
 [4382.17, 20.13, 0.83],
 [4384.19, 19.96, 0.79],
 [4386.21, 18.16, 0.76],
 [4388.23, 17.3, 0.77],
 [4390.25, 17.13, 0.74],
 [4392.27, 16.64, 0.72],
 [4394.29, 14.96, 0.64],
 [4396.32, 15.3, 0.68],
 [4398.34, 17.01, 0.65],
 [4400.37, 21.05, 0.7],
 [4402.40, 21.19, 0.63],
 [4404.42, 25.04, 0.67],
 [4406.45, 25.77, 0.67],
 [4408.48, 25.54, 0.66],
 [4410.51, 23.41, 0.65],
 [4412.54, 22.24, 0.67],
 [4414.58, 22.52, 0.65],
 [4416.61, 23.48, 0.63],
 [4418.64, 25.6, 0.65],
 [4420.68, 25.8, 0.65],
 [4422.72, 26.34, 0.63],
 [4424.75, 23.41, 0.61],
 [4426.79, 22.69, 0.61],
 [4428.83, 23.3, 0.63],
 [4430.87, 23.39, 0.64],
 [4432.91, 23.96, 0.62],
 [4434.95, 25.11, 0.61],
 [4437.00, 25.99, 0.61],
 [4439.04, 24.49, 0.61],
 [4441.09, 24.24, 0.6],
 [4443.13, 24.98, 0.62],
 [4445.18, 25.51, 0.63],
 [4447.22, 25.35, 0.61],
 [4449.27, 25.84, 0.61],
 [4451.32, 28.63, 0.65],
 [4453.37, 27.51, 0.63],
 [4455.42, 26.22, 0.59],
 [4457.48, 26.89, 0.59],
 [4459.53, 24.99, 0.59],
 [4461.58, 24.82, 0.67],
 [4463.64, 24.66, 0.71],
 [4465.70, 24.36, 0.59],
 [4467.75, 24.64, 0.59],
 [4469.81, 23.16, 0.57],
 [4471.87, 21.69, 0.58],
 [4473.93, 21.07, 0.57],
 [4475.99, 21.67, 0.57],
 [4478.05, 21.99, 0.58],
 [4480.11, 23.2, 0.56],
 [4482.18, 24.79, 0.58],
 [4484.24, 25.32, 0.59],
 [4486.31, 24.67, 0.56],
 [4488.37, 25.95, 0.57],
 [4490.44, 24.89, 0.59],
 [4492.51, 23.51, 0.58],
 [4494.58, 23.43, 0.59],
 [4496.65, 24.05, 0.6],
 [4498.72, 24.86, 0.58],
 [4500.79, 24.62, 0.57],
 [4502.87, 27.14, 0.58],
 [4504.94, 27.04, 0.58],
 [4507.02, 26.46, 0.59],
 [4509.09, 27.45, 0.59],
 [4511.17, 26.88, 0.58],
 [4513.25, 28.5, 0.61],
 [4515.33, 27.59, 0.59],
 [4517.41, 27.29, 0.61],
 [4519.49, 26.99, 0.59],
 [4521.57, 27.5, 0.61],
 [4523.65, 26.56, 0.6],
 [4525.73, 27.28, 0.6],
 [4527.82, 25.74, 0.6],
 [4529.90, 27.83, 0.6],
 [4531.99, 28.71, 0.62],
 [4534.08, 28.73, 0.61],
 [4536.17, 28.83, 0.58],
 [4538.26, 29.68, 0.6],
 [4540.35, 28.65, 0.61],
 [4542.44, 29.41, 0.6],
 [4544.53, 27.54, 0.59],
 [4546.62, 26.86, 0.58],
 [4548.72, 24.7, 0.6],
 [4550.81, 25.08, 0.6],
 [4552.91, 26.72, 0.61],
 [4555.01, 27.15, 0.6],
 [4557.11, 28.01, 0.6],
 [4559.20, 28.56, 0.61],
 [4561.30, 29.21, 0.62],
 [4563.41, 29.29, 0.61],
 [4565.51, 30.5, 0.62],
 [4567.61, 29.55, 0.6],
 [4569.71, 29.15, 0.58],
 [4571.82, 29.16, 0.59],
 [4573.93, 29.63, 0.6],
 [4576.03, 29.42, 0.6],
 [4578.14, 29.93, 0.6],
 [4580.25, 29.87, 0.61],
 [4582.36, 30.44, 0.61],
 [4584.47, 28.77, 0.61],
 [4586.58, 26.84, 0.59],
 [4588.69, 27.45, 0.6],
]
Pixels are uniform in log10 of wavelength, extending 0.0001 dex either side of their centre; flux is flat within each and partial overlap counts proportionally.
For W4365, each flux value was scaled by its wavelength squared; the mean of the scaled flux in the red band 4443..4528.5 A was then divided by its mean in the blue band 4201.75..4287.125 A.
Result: 1.50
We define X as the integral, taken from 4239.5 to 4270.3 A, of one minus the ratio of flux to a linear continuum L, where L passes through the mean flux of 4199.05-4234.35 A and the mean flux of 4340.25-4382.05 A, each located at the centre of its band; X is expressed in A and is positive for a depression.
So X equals 1.7 A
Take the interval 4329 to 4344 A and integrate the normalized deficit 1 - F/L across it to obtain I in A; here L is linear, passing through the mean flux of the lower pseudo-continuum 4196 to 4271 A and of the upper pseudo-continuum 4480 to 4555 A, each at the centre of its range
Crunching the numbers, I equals -0.5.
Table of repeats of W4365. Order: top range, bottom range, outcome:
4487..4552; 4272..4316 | 1.50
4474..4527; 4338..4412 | 1.31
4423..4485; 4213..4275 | 1.44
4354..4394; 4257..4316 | 1.06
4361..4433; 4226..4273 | 1.22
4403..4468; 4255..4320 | 1.37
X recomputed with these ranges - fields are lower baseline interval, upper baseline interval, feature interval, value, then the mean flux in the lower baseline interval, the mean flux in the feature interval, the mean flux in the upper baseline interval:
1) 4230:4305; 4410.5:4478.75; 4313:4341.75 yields -1.0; 19.1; 21.6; 24.4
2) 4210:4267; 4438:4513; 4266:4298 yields 0.6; 18.7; 19.5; 25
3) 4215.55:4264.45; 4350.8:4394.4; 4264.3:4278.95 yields -0.3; 18.6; 19.3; 20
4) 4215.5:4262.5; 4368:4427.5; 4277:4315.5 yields -0.4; 18.7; 19.8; 21.2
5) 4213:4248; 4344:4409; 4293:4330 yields -2.0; 18.8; 20.7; 20.4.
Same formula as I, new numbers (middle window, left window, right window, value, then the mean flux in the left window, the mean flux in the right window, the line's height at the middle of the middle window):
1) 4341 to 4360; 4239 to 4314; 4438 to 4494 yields -0.25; 19.3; 24.6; 21.4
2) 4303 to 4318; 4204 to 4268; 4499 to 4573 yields 1.05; 18.8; 27.7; 21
